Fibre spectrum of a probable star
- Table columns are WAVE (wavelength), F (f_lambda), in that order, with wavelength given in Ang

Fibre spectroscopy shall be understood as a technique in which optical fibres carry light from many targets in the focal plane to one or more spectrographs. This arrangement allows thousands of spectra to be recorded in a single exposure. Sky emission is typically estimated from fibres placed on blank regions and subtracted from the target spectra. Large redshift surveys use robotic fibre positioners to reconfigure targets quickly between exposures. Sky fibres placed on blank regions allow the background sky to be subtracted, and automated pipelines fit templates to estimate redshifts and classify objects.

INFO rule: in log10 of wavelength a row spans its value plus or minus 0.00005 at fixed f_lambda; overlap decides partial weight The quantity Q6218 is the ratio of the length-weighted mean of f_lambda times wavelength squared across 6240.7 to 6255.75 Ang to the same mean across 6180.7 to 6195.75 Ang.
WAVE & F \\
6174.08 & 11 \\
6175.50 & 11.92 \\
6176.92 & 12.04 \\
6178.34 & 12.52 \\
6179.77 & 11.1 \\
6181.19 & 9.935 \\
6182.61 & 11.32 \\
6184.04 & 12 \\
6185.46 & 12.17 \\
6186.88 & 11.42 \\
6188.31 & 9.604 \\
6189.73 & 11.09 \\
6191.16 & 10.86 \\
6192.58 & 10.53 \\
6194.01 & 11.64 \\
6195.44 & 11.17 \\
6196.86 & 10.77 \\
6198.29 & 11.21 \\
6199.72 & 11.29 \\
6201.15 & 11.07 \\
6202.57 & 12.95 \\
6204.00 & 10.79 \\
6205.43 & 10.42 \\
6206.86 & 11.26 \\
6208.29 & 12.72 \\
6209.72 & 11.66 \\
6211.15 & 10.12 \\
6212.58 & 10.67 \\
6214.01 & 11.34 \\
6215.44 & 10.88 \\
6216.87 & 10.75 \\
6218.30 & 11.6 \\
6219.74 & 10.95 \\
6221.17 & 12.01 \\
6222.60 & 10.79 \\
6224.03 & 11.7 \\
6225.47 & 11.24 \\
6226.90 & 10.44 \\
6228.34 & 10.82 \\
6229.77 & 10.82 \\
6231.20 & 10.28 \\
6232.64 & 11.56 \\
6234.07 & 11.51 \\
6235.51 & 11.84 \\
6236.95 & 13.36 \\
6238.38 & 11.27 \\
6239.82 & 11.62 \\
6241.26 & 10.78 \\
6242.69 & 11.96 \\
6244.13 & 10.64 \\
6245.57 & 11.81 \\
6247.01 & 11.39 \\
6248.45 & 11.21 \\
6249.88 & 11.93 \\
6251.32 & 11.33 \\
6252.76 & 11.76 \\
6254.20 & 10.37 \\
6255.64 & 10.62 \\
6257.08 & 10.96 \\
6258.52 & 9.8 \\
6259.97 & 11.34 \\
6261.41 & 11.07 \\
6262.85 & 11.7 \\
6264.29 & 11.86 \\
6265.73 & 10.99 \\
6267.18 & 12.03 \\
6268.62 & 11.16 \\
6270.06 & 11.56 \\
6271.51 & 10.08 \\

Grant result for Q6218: 1.04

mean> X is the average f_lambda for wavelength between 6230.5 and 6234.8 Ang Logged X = 11.1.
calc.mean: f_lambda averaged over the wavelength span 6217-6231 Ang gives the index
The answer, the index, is 11.1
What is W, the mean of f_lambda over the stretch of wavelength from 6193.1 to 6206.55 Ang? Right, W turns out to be 11.2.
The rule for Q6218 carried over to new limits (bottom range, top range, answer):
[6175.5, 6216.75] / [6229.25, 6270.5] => 1.03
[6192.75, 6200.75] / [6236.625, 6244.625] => 1.05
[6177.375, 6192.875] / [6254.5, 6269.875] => 1.02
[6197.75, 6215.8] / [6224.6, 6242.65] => 1.01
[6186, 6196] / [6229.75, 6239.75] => 1.08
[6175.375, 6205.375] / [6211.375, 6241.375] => 1.01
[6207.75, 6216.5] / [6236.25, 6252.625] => 1.05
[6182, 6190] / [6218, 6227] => 1.01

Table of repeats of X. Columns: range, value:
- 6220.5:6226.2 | 11.4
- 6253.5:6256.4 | 10.5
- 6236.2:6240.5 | 12.1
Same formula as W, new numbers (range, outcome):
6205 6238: 11.3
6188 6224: 11.2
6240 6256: 11.3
